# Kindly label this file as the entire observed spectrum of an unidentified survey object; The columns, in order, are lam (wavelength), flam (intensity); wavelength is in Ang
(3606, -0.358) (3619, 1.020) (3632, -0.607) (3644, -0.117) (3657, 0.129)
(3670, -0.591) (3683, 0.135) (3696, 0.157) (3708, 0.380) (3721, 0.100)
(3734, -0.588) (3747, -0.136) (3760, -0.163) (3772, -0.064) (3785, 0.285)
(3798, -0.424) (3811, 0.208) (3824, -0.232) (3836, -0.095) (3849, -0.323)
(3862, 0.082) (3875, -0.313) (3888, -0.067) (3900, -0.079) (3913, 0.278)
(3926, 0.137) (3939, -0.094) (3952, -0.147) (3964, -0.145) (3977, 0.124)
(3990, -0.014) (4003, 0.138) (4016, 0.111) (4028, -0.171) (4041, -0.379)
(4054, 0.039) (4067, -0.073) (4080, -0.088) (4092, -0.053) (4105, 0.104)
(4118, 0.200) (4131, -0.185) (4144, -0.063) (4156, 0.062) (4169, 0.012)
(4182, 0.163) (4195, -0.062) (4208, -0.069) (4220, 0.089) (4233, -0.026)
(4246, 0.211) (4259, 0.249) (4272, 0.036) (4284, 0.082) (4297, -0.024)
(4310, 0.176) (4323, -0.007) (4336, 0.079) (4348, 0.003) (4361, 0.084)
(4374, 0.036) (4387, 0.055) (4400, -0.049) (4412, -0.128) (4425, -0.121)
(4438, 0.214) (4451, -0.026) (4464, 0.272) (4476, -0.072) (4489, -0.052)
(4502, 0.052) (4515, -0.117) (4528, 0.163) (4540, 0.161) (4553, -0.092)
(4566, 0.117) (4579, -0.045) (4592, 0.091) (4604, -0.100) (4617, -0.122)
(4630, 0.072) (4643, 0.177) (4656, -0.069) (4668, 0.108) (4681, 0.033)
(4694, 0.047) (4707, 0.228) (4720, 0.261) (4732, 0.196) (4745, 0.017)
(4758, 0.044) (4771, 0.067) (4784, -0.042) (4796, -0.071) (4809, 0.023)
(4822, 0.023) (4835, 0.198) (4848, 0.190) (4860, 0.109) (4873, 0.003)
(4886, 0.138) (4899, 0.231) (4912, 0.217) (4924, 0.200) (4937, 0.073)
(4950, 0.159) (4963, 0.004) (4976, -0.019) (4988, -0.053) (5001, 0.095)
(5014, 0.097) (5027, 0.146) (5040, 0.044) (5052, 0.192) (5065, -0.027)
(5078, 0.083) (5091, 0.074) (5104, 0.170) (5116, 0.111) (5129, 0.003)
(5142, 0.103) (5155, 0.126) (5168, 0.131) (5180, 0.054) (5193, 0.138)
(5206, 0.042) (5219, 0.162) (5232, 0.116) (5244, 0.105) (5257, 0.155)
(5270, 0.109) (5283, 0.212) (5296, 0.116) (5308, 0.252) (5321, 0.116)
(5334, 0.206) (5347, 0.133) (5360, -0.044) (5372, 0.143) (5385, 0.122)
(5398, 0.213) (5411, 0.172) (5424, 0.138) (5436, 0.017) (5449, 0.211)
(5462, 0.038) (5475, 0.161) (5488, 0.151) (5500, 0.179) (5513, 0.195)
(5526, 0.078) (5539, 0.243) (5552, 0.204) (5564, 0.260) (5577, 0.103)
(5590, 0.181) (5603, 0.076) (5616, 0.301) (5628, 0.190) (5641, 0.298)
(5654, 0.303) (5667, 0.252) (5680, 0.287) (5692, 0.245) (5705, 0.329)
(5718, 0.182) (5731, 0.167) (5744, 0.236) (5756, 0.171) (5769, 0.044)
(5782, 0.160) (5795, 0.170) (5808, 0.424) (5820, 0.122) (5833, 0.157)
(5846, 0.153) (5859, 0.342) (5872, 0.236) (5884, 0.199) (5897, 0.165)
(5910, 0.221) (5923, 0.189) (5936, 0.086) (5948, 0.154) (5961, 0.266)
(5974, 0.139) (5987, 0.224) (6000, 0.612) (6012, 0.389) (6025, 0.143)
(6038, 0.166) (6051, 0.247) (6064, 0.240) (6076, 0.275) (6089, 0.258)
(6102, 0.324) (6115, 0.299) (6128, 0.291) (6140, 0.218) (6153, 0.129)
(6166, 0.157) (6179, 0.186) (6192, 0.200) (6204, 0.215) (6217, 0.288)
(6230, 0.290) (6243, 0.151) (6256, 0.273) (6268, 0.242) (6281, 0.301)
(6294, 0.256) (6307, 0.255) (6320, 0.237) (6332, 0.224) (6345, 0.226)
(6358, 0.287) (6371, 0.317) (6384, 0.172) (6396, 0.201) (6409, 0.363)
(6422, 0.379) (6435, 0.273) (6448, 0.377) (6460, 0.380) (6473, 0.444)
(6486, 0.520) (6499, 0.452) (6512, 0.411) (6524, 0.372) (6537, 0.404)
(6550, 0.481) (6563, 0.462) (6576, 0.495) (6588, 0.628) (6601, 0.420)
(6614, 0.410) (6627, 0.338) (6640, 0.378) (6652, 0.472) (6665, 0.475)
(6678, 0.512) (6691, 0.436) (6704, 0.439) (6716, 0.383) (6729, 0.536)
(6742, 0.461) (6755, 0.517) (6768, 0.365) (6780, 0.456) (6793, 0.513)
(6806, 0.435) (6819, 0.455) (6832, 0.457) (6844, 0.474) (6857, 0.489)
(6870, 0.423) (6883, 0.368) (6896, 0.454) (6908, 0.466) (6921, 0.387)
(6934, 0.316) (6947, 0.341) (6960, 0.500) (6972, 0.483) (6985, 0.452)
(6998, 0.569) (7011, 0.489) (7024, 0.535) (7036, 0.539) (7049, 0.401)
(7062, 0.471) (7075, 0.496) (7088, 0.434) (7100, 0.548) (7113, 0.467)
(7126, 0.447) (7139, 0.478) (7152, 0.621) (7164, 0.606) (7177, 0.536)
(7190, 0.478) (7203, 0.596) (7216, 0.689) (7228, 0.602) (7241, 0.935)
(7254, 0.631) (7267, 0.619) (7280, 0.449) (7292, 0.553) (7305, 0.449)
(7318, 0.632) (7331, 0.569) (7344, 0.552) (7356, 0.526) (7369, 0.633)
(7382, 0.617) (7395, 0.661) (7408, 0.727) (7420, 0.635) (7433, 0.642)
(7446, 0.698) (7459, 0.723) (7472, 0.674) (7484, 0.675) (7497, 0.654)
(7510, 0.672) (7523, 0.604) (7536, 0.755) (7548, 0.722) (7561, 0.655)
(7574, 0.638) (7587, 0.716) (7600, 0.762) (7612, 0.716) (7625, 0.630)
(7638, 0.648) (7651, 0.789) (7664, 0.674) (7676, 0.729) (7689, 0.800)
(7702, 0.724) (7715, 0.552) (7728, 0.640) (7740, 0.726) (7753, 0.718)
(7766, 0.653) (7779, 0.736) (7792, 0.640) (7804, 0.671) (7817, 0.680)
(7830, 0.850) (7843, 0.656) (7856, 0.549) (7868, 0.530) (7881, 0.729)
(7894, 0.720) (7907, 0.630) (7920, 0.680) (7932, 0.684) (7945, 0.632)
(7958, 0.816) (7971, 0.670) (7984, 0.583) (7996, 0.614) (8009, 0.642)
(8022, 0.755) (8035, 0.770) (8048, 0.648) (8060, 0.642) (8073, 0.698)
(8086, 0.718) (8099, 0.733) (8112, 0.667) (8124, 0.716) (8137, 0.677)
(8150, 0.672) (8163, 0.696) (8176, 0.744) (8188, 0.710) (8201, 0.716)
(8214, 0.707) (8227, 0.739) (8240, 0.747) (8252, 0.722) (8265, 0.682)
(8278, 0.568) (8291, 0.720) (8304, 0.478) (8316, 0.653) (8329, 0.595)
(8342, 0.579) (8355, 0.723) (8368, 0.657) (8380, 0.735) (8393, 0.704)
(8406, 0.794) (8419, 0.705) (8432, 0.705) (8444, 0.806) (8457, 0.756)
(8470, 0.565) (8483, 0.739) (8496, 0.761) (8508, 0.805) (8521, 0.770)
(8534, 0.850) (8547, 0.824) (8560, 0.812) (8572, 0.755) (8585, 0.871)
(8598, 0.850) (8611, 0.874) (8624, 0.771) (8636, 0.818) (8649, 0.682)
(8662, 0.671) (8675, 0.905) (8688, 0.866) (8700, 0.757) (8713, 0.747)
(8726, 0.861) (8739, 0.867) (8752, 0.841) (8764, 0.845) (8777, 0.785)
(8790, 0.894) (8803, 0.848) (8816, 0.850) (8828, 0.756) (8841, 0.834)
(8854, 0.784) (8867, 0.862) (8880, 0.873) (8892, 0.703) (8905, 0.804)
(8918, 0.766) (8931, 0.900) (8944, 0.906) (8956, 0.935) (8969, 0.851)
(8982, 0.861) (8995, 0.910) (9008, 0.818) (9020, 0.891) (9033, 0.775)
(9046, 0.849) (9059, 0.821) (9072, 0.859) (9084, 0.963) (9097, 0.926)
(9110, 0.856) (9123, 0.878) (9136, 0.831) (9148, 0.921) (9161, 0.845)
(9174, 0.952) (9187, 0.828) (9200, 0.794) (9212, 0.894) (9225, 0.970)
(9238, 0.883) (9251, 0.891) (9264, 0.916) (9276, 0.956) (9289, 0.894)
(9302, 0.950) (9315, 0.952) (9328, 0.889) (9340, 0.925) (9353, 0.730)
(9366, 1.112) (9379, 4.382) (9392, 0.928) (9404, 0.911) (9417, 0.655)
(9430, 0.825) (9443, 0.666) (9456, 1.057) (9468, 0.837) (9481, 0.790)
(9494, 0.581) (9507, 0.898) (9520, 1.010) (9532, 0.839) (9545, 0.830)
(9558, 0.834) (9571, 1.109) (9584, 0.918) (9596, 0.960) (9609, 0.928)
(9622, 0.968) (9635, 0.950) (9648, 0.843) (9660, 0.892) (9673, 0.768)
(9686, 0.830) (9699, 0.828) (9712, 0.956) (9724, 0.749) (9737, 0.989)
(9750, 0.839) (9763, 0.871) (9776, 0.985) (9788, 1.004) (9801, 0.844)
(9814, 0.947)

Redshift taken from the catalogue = 0.610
